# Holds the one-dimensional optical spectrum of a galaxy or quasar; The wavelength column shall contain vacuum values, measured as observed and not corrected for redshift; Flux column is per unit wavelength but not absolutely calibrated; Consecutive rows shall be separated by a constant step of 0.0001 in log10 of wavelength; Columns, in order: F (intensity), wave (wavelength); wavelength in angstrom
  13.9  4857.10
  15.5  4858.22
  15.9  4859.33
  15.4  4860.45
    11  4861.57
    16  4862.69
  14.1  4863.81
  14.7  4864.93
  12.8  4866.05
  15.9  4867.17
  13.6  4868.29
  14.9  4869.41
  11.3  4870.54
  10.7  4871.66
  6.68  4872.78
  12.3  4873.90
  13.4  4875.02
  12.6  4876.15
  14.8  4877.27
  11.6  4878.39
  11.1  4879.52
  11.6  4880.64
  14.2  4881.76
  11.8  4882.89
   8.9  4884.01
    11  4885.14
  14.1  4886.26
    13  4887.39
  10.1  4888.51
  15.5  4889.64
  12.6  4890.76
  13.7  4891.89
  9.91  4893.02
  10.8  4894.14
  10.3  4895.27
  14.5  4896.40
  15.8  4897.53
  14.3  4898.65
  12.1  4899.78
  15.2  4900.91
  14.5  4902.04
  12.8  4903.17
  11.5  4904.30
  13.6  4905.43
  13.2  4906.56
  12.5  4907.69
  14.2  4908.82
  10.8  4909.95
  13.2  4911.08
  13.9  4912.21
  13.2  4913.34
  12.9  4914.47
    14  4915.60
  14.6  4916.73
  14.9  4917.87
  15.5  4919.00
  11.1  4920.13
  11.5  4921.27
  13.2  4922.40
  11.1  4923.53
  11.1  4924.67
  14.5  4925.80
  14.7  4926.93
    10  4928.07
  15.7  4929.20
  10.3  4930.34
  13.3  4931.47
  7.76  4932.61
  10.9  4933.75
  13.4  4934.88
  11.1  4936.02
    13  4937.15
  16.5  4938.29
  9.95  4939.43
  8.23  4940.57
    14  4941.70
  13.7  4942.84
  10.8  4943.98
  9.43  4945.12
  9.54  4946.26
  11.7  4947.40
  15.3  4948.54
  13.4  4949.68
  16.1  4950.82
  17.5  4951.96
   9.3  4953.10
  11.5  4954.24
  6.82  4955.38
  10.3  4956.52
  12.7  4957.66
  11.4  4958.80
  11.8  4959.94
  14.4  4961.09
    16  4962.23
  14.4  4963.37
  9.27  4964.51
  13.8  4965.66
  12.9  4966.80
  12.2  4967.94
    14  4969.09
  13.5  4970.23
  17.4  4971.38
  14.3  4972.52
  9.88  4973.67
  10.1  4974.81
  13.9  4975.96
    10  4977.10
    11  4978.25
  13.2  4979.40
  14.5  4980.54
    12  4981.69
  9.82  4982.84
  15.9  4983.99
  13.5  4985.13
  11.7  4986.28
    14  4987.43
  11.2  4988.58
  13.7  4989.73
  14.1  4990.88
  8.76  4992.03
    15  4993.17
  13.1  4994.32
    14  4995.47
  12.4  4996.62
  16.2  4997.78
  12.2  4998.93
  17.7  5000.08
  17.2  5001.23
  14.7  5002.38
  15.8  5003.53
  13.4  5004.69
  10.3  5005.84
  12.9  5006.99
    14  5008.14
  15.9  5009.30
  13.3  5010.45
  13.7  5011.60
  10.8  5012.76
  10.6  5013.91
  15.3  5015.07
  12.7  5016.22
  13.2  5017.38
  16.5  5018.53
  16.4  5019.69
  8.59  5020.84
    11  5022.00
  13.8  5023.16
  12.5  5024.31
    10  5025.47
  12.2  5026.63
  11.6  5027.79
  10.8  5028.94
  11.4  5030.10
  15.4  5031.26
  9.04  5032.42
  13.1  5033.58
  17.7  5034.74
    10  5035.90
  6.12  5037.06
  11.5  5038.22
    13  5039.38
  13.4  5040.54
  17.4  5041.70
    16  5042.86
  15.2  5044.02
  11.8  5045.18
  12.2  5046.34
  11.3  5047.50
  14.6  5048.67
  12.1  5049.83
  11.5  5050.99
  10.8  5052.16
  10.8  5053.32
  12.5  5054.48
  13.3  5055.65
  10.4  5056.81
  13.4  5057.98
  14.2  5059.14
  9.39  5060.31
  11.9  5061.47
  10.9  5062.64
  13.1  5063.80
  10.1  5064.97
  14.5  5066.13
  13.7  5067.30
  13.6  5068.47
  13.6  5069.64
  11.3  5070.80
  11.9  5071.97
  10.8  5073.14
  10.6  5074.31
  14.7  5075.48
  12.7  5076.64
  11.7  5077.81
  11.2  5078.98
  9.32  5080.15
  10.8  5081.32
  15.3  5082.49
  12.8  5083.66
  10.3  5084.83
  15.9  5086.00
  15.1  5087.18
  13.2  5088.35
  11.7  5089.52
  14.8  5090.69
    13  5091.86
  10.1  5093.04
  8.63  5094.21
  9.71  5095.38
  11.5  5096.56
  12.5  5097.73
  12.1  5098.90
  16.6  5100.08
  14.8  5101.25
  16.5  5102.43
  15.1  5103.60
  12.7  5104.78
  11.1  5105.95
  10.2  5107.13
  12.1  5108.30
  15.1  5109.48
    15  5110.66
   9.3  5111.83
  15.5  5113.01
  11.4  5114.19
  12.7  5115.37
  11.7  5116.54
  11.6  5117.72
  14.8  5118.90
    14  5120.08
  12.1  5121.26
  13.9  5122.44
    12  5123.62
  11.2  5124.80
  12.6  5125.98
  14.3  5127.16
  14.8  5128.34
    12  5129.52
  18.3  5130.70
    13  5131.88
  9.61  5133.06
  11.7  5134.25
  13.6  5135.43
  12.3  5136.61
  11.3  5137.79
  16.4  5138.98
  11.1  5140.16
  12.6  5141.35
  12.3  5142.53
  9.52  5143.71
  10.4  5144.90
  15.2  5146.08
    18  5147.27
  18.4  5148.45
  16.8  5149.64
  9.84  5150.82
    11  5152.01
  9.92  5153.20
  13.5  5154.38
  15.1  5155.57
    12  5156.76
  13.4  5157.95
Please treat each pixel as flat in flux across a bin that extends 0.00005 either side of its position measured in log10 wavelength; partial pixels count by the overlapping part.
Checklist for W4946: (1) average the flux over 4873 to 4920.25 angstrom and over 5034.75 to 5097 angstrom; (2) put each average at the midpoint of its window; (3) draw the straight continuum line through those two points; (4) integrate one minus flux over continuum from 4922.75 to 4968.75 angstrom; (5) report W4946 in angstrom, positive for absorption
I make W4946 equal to 1.6 angstrom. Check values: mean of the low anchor 12.9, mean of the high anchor 12.3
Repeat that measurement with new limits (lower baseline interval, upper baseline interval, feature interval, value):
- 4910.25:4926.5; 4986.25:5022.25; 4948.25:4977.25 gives 1.19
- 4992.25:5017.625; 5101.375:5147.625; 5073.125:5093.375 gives 1.13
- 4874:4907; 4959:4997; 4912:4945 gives 0.67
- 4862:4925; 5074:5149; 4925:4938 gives 0.55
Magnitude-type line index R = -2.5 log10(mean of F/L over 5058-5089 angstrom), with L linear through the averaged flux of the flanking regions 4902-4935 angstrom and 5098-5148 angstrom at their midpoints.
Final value 0.05 mag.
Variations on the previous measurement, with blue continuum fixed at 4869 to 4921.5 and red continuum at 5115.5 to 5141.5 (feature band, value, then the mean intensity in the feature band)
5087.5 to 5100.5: 0.064 mag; 12.2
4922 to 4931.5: 0.010 mag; 12.6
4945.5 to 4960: 0.059 mag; 12.1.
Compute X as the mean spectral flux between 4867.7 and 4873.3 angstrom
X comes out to 11.5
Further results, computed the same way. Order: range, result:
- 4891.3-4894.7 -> 11.5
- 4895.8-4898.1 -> 15.1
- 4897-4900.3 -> 14.1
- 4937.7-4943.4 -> 12.5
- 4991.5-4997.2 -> 12.7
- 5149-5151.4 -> 13.4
